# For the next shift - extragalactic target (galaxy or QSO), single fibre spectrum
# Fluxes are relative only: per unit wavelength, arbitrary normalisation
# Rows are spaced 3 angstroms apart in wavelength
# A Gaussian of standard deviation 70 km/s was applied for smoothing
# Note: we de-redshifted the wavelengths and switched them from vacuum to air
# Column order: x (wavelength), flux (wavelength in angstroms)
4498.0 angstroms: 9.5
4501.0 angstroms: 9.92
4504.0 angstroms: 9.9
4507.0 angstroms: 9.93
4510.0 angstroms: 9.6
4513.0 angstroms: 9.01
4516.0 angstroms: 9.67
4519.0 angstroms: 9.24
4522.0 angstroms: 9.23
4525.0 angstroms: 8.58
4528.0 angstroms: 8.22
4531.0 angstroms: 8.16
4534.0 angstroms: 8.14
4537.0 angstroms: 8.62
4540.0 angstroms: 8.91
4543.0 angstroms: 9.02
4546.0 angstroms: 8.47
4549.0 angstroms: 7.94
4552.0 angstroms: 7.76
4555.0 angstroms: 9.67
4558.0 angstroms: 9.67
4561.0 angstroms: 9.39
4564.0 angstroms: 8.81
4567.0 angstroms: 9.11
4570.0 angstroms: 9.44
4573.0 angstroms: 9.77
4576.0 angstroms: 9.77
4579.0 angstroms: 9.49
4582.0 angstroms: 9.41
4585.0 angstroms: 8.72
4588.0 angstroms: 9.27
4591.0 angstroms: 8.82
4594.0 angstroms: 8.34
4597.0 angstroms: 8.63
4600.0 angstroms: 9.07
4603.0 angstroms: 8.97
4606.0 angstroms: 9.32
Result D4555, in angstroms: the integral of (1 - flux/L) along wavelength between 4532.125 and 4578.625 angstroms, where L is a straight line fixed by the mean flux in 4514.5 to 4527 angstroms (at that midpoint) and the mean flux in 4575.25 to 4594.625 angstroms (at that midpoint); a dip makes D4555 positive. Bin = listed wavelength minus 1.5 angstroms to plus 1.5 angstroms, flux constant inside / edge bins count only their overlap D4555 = 0.8 angstroms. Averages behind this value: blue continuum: 9.14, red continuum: 9.13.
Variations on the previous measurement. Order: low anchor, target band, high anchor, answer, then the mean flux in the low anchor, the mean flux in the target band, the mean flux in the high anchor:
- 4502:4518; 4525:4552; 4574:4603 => 2.90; 9.62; 8.41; 9.07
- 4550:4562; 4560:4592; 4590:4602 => -1.39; 9.06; 9.28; 8.72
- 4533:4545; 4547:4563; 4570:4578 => 0.49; 8.69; 8.87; 9.69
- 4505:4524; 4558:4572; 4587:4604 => -0.31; 9.44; 9.26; 8.83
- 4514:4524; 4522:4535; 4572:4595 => 1.28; 9.32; 8.39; 9.21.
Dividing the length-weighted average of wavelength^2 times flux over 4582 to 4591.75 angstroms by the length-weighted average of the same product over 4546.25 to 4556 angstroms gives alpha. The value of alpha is 1.09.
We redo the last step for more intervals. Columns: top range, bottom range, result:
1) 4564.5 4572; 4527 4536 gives 1.15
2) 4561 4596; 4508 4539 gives 1.06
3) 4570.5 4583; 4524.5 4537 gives 1.18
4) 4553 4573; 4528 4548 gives 1.11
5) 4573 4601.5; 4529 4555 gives 1.10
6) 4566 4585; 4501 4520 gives 1.01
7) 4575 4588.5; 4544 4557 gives 1.11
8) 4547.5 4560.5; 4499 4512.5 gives 0.92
